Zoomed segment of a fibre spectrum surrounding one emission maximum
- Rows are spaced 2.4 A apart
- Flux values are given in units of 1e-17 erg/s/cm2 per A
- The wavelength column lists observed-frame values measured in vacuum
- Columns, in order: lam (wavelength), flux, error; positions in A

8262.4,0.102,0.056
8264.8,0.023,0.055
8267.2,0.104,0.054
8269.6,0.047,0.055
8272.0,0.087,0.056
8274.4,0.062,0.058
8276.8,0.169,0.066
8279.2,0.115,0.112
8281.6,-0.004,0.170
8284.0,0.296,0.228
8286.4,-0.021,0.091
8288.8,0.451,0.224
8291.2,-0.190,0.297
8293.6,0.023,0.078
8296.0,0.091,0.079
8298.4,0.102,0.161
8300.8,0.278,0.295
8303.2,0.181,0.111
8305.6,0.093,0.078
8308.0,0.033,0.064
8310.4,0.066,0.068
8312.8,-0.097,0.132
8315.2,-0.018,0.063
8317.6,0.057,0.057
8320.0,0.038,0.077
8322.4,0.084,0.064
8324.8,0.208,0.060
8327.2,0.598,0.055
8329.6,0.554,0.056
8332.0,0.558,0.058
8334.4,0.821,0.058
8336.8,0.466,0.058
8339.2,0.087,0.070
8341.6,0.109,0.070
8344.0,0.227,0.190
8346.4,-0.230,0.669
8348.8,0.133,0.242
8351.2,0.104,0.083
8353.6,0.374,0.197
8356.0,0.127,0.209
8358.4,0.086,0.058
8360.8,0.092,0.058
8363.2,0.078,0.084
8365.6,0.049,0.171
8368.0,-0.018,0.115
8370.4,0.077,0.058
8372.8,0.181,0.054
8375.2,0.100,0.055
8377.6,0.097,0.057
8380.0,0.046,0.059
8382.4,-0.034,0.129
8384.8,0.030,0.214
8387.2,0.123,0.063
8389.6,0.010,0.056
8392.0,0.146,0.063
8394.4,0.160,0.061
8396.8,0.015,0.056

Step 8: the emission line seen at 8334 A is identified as [O II] 3727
